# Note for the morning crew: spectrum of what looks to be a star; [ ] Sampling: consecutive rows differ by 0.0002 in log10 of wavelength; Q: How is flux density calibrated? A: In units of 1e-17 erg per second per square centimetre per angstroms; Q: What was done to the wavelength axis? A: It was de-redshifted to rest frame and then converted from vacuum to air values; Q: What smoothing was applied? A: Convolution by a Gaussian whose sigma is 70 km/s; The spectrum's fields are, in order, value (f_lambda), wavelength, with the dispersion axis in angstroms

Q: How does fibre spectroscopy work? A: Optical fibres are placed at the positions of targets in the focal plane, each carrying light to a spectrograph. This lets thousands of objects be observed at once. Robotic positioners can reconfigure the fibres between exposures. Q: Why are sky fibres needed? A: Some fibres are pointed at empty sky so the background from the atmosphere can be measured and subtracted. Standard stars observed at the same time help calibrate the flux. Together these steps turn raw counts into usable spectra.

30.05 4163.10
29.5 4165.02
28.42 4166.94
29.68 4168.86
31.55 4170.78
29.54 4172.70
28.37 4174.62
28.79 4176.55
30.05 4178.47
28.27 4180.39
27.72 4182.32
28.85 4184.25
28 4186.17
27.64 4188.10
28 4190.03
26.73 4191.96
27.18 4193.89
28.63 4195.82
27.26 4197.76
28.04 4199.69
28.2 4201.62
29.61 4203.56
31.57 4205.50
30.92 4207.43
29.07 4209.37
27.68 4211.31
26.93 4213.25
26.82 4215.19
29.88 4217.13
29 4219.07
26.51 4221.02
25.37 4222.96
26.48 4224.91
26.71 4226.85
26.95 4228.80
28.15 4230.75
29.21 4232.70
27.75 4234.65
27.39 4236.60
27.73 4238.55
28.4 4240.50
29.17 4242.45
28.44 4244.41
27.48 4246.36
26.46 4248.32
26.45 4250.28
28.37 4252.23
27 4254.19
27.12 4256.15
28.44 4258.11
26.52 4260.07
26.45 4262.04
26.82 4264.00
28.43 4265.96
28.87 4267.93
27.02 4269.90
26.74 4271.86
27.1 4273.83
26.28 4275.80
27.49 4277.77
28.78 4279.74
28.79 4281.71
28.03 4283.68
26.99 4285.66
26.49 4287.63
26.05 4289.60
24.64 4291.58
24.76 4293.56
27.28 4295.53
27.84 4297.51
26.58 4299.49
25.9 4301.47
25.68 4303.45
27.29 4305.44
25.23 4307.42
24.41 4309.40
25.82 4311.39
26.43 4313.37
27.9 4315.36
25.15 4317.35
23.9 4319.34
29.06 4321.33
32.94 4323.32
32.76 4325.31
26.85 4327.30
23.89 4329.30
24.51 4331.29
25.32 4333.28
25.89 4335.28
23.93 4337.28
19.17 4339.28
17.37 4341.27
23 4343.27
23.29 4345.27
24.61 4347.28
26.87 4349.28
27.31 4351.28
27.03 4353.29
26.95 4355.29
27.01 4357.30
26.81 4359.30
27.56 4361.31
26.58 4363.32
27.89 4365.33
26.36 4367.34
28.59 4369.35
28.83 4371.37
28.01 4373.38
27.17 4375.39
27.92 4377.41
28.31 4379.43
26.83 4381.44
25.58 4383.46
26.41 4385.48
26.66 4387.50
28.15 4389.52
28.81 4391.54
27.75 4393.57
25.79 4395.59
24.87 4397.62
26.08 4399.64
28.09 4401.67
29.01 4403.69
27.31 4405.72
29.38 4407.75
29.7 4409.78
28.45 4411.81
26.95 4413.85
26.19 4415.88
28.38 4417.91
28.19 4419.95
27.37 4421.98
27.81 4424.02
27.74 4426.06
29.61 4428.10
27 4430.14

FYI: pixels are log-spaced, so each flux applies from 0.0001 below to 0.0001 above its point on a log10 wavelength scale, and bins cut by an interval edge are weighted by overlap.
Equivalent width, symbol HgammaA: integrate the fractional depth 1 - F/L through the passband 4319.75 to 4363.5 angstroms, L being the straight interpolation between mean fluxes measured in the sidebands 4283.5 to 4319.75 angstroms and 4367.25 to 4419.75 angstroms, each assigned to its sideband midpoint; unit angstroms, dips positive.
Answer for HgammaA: 1.5 angstroms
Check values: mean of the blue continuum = 26.1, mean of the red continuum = 27.6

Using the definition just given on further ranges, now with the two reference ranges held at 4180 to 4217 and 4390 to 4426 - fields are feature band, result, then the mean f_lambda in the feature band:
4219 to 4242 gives 0.6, 27.5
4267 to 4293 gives 0.9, 27.1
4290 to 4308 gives 1.2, 26.1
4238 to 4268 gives 0.6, 27.6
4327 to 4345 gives 3.0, 23.2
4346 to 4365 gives 0.7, 26.7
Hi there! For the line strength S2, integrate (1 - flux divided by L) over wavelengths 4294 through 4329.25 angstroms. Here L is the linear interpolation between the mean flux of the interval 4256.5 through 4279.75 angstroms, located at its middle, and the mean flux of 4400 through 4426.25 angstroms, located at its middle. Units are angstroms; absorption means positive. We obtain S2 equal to 0.7 angstroms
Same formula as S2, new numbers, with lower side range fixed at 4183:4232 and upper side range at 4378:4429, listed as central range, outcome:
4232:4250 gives 0.0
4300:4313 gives 0.9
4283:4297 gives 0.8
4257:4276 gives 0.4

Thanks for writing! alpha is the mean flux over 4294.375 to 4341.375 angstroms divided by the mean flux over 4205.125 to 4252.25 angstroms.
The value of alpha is 0.9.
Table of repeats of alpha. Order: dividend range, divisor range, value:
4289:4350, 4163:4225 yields 0.90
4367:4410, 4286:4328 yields 1.03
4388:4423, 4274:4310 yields 1.04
